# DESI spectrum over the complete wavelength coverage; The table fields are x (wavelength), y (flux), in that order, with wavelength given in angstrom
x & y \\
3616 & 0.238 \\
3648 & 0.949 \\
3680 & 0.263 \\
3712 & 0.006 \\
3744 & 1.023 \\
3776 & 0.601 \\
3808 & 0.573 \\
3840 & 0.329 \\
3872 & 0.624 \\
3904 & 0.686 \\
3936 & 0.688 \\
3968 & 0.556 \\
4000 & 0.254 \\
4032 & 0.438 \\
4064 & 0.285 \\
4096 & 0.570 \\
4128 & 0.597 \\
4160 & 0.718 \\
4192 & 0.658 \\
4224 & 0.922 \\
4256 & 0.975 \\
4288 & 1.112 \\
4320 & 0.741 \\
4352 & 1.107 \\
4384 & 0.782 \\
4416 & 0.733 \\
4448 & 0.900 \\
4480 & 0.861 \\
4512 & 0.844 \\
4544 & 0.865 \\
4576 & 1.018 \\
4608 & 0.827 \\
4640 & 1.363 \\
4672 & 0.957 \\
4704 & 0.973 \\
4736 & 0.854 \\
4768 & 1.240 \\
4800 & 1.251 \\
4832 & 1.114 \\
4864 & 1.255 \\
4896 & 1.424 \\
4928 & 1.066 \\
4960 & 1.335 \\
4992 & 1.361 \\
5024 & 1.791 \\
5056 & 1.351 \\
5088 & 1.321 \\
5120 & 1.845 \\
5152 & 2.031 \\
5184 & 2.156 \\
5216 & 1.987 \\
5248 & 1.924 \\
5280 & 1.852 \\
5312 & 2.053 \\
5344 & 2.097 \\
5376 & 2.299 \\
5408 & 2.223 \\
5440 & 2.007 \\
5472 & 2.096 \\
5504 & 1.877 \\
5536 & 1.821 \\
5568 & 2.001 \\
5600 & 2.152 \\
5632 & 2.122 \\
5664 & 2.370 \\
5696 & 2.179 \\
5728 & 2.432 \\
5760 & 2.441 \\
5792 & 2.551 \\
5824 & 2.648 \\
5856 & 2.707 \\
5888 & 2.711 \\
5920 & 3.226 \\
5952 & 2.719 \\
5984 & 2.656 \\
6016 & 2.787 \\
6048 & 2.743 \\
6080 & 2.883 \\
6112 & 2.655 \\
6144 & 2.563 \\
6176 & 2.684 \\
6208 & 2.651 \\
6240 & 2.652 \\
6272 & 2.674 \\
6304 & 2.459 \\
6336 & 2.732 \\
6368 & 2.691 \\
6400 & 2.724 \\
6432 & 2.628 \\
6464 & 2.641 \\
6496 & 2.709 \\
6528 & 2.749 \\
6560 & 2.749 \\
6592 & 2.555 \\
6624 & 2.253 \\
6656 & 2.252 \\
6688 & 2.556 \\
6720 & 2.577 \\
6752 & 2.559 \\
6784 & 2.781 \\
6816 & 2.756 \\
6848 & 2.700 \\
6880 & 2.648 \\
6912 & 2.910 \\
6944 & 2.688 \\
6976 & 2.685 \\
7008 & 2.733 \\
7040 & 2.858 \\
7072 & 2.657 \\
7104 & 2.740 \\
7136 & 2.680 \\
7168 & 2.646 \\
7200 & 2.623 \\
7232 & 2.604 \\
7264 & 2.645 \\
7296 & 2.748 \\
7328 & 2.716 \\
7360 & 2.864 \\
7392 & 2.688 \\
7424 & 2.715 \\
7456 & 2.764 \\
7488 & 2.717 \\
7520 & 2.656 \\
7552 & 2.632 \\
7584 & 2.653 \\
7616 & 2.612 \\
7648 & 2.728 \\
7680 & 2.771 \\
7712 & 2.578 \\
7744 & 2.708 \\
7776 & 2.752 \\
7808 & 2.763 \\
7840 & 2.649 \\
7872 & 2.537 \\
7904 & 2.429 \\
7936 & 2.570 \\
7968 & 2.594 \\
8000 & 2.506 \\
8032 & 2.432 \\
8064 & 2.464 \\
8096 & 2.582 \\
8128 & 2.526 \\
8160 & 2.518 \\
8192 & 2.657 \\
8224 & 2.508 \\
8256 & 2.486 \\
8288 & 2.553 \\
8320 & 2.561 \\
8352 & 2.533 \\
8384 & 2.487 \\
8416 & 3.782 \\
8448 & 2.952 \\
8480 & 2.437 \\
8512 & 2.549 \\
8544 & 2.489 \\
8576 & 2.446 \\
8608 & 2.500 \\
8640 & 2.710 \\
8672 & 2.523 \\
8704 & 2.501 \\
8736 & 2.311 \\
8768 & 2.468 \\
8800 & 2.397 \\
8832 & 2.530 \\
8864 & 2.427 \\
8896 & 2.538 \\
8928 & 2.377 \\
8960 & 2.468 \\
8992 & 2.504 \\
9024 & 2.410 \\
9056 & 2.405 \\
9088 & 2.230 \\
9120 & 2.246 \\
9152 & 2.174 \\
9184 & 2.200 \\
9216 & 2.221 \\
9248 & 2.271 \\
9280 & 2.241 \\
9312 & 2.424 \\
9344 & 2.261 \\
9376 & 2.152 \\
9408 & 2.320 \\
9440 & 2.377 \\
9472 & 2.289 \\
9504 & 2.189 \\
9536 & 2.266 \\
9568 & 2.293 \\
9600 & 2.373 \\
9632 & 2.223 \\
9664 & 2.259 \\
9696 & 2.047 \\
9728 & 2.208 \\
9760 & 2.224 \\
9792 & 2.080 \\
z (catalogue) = 0.28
